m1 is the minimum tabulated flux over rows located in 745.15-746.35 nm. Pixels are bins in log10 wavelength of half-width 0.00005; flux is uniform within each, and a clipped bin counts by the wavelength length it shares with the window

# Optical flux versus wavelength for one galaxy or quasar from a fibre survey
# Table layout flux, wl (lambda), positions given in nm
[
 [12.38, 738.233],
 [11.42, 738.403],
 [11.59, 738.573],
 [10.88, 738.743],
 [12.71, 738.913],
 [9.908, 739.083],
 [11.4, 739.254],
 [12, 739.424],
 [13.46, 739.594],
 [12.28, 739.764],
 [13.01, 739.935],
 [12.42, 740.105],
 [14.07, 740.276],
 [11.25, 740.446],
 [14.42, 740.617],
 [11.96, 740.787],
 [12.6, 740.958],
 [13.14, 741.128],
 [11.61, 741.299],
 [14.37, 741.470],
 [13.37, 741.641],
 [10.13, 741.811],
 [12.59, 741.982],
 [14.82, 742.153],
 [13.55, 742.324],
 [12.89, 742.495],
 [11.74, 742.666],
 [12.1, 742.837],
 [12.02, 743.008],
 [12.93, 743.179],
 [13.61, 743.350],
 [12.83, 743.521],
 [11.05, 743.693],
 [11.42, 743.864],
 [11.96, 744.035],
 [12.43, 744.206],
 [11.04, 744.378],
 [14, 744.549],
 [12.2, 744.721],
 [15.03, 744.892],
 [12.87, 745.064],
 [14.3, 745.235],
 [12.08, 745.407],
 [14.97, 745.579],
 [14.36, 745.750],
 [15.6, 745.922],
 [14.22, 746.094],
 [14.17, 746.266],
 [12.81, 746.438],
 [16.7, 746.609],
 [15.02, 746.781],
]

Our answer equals 12.08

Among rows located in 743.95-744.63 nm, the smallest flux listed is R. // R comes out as 11.04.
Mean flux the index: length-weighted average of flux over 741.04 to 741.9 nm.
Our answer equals 12.5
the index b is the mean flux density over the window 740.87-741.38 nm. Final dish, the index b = 12.5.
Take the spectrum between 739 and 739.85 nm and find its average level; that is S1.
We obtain 11.8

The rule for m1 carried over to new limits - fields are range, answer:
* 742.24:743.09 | 11.74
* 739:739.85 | 9.908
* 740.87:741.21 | 12.6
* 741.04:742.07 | 10.13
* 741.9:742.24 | 12.59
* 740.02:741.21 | 11.25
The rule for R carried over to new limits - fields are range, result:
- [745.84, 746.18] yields 14.22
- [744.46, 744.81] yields 12.2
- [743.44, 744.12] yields 11.05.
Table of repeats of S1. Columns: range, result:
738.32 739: 11.7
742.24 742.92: 12.6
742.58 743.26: 12.2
